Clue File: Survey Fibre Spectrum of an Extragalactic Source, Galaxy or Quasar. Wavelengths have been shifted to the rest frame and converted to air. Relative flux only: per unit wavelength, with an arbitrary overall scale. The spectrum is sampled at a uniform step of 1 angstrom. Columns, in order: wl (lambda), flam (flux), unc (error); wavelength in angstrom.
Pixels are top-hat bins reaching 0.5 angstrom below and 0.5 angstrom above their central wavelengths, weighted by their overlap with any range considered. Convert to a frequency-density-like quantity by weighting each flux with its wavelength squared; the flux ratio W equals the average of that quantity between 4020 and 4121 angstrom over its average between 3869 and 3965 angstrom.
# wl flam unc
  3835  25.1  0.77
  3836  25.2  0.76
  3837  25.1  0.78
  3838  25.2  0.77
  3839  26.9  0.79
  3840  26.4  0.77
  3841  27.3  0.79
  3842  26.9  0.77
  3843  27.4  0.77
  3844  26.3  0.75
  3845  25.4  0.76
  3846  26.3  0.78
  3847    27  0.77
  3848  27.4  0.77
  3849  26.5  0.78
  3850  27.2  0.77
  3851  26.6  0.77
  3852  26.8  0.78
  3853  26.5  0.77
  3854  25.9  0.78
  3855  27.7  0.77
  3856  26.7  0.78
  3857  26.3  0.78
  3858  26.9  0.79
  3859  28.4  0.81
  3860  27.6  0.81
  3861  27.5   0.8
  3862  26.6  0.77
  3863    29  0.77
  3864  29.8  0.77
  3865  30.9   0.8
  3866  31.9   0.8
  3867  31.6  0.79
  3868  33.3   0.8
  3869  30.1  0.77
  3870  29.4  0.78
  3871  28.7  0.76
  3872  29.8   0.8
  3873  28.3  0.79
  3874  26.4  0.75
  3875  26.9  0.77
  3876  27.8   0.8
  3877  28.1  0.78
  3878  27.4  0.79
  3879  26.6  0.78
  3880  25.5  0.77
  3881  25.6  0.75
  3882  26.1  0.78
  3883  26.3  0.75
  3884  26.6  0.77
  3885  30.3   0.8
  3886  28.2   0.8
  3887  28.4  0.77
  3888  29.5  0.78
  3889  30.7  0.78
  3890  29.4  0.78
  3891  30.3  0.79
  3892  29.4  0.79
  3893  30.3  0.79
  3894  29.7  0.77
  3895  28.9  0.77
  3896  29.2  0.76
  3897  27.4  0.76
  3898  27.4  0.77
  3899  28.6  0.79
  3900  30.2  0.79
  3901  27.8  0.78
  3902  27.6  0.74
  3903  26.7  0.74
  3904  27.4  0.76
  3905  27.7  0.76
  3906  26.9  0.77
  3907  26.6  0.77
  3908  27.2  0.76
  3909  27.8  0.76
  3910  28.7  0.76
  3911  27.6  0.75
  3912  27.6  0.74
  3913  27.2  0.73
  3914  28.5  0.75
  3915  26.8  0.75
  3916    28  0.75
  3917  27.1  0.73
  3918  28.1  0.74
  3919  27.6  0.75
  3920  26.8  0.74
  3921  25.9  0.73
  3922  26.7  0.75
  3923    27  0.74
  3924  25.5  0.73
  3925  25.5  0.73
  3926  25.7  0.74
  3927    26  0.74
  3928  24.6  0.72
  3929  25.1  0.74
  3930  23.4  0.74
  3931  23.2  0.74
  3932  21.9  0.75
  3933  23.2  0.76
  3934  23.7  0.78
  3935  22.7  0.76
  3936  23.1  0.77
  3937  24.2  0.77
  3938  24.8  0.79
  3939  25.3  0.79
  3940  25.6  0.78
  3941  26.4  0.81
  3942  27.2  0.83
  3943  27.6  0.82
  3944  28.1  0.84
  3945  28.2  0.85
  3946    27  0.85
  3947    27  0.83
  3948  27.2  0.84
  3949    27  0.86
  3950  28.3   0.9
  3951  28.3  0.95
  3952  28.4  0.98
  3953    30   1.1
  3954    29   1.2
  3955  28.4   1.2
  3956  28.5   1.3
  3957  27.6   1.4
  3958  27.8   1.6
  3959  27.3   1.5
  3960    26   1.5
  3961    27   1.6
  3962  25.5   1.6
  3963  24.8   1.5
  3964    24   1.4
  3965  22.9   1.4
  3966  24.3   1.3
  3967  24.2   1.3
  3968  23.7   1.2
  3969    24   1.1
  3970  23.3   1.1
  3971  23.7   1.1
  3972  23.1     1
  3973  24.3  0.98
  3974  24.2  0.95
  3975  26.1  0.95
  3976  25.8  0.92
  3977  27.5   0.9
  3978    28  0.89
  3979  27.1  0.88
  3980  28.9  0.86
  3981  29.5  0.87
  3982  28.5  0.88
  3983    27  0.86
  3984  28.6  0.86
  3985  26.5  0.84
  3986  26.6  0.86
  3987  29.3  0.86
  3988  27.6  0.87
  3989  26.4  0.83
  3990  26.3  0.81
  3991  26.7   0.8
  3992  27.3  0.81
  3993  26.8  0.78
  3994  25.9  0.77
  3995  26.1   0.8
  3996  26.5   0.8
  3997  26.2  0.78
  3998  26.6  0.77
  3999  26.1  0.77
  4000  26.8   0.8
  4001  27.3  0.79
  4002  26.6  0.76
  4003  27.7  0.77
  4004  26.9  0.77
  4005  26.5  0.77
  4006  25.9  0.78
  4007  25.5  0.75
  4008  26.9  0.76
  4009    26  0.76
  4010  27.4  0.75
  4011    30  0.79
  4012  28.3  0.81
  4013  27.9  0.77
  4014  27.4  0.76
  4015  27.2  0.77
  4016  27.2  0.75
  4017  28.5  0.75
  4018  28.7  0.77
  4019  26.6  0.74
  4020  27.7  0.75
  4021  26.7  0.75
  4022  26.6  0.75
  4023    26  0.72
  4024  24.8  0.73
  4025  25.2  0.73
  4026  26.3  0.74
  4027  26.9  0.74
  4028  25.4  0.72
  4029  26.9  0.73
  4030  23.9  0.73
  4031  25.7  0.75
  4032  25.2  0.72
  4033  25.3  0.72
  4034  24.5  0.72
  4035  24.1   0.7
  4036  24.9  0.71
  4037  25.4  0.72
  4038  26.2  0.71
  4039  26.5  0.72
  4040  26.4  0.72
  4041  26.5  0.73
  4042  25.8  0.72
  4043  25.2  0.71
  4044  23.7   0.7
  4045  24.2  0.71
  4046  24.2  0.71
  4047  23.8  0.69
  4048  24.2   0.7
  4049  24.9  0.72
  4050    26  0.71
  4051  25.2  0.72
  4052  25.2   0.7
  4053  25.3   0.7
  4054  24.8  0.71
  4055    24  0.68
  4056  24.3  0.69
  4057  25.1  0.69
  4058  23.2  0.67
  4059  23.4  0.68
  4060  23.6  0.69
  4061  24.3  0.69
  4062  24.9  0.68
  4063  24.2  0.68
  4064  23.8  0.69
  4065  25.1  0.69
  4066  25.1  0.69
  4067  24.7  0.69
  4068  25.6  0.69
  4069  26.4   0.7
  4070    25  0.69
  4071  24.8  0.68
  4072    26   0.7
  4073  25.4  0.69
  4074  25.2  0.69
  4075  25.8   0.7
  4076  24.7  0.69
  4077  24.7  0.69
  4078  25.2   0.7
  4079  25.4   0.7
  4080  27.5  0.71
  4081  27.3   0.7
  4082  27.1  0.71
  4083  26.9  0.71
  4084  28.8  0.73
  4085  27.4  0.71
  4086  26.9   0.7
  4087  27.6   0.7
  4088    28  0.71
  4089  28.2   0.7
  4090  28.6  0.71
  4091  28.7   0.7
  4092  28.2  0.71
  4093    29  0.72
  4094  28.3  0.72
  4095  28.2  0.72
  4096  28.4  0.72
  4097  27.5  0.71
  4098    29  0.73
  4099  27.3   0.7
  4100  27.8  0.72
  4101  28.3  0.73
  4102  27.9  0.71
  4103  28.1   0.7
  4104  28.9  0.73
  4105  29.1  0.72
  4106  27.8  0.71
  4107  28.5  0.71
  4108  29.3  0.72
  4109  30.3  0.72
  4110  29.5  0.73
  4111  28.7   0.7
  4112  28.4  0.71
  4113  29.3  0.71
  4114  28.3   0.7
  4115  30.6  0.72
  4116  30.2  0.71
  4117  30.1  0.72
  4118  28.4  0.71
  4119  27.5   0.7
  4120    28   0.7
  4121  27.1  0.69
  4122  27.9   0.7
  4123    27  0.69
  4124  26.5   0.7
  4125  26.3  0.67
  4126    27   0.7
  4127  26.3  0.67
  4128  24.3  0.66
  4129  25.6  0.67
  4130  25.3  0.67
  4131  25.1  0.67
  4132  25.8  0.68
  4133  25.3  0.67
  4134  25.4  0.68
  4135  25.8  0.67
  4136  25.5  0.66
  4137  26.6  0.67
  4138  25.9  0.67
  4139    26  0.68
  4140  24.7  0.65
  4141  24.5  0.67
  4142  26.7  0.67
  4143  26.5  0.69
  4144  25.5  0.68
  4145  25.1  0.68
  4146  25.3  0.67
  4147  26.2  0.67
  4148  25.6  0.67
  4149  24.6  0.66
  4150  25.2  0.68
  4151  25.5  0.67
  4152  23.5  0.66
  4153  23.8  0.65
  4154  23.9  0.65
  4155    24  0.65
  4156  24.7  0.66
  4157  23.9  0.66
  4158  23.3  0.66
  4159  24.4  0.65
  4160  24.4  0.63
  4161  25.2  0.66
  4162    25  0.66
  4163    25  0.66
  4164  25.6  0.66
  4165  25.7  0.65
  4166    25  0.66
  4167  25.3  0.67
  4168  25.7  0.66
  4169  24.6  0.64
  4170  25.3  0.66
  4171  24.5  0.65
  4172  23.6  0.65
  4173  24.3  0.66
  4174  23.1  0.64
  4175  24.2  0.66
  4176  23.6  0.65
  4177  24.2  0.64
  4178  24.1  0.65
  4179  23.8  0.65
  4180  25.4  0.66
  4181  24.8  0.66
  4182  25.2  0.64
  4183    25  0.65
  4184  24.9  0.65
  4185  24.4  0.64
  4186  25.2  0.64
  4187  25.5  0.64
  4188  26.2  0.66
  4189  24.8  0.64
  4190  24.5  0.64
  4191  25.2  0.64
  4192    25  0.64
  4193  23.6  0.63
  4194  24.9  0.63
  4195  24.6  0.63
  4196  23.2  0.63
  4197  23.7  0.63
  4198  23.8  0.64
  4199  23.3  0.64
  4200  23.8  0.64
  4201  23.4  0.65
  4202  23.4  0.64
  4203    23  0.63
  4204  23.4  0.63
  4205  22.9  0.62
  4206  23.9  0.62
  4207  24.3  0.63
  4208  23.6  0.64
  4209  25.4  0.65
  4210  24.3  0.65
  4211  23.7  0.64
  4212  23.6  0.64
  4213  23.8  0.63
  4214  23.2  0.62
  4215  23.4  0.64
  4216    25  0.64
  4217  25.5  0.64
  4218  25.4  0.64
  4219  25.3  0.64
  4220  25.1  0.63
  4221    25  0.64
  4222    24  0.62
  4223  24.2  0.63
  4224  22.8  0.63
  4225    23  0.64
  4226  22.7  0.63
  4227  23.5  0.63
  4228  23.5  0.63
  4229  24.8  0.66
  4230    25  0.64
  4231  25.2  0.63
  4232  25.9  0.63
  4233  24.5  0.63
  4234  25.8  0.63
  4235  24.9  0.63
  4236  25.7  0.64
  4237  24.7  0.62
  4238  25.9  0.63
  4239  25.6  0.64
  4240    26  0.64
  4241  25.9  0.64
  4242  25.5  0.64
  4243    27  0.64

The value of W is 1.06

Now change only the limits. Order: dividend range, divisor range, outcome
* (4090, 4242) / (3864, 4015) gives 1.06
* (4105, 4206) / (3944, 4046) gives 1.04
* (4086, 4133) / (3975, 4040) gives 1.10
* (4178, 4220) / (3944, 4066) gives 1.02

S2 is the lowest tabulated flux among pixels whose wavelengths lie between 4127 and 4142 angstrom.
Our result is 24.3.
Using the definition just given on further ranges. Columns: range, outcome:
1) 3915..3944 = 21.9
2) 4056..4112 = 23.2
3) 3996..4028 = 24.8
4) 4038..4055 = 23.7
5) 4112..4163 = 23.3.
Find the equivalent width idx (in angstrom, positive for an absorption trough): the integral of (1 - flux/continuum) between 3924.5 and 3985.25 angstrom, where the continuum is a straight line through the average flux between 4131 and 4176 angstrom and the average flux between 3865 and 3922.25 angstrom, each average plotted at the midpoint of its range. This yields 3.2 angstrom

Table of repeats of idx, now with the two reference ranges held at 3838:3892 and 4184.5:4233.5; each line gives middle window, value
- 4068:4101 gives -1.9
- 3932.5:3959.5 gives 0.3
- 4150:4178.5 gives 0.2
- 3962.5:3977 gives 1.3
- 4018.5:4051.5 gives 0.7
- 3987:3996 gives -0.1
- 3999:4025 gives -0.7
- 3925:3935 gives 1.1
